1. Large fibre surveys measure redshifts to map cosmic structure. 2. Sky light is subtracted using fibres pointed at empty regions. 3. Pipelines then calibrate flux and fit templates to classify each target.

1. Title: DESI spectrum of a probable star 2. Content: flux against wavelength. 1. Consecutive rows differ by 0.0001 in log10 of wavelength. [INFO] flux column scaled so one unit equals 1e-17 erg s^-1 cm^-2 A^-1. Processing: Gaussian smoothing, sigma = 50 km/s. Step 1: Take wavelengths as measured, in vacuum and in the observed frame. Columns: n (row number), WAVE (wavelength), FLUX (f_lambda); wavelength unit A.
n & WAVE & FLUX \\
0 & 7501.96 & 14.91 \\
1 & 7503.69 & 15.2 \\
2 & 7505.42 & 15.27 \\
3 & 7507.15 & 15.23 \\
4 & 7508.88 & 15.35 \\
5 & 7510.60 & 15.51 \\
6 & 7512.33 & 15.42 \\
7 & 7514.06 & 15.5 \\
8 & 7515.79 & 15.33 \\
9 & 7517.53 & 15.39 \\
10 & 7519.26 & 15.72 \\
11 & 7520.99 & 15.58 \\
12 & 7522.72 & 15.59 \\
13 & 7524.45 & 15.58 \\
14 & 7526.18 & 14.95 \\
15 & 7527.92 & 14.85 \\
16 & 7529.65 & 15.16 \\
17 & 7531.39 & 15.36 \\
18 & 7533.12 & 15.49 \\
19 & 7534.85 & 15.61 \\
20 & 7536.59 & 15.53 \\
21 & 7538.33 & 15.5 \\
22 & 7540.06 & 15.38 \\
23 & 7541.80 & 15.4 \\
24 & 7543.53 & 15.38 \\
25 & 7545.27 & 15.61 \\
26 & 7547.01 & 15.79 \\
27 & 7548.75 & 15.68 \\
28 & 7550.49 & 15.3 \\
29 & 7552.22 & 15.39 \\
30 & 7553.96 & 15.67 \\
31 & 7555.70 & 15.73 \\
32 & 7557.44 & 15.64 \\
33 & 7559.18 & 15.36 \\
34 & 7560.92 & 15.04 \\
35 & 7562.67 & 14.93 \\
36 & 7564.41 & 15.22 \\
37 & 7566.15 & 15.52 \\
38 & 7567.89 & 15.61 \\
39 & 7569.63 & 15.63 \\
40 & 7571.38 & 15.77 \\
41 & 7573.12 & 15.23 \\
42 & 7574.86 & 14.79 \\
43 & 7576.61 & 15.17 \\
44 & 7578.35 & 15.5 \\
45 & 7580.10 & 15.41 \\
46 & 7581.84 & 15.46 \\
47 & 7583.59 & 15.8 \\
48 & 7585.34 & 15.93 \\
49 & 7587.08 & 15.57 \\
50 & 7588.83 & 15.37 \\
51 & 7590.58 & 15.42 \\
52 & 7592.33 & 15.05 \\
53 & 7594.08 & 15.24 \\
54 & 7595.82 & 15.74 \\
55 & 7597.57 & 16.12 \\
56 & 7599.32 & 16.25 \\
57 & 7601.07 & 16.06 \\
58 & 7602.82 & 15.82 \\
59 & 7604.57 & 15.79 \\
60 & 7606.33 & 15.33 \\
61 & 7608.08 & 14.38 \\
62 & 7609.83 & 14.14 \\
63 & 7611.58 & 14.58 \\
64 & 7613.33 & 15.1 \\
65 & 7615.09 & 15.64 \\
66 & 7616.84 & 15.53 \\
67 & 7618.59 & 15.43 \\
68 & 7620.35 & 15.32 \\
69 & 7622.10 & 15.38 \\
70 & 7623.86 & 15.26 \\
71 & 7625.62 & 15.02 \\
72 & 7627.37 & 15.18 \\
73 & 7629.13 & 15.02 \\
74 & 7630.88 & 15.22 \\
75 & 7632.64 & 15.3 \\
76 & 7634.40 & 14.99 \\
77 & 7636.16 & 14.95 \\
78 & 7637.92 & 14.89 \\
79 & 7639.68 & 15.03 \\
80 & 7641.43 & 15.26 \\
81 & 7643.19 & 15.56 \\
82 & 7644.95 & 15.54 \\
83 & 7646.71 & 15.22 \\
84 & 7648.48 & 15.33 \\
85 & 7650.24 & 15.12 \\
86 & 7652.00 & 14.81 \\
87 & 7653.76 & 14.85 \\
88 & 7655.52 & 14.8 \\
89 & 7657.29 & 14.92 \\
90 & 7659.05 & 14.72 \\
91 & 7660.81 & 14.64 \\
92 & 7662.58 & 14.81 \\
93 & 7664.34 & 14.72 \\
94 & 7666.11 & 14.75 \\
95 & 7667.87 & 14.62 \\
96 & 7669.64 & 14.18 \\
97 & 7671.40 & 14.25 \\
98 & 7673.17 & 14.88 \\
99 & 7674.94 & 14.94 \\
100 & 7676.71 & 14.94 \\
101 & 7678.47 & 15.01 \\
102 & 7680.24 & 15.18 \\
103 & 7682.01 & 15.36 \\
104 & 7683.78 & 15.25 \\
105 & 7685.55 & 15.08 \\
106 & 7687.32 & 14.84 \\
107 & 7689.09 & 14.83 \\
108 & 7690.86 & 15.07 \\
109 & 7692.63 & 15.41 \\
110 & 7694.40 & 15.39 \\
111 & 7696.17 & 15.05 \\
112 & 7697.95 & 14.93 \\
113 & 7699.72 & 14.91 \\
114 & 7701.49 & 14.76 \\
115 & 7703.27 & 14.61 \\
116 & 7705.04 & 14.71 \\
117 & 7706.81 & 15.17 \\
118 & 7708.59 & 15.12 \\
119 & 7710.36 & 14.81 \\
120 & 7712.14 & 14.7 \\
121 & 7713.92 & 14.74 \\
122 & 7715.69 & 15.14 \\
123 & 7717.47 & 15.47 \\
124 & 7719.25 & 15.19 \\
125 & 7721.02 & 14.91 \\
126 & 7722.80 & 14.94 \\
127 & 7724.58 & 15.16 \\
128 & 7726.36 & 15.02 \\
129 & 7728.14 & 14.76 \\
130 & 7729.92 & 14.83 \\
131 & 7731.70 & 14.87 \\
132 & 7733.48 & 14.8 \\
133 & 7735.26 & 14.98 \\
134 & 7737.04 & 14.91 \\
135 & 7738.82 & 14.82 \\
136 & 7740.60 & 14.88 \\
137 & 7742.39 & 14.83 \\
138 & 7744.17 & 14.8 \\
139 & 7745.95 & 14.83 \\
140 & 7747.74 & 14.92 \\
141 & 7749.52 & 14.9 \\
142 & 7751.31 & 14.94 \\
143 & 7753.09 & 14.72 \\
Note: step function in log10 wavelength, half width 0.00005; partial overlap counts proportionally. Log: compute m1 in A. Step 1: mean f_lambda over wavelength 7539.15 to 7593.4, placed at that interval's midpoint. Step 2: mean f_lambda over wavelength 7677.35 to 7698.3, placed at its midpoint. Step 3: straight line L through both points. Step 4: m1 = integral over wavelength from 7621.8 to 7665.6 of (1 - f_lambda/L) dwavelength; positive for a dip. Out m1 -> 0.5 A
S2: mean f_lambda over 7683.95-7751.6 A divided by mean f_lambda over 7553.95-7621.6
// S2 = 1.0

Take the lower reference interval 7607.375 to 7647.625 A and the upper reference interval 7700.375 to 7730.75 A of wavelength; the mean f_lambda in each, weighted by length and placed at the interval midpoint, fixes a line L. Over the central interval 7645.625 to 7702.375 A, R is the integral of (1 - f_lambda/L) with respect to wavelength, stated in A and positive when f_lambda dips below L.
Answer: 0.4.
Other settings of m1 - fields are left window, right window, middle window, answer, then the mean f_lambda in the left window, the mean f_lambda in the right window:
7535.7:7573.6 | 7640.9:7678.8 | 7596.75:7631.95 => -0.4 A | 15.5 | 14.9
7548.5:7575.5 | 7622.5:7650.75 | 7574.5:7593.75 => -0.1 A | 15.4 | 15.2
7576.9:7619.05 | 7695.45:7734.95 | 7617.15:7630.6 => 0.1 A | 15.4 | 14.9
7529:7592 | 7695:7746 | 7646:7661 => 0.2 A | 15.5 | 14.9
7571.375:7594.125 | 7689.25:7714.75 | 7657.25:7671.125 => 0.4 A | 15.4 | 15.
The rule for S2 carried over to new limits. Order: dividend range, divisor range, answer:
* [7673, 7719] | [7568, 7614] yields 0.97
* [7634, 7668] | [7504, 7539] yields 0.97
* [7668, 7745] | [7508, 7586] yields 0.97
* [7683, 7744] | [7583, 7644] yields 0.98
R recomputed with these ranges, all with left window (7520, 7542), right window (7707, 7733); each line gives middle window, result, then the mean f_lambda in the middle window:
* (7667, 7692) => 0.3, 14.9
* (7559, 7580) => 0.0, 15.3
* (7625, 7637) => 0.1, 15.1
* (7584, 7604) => -0.6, 15.7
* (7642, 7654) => -0.1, 15.2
